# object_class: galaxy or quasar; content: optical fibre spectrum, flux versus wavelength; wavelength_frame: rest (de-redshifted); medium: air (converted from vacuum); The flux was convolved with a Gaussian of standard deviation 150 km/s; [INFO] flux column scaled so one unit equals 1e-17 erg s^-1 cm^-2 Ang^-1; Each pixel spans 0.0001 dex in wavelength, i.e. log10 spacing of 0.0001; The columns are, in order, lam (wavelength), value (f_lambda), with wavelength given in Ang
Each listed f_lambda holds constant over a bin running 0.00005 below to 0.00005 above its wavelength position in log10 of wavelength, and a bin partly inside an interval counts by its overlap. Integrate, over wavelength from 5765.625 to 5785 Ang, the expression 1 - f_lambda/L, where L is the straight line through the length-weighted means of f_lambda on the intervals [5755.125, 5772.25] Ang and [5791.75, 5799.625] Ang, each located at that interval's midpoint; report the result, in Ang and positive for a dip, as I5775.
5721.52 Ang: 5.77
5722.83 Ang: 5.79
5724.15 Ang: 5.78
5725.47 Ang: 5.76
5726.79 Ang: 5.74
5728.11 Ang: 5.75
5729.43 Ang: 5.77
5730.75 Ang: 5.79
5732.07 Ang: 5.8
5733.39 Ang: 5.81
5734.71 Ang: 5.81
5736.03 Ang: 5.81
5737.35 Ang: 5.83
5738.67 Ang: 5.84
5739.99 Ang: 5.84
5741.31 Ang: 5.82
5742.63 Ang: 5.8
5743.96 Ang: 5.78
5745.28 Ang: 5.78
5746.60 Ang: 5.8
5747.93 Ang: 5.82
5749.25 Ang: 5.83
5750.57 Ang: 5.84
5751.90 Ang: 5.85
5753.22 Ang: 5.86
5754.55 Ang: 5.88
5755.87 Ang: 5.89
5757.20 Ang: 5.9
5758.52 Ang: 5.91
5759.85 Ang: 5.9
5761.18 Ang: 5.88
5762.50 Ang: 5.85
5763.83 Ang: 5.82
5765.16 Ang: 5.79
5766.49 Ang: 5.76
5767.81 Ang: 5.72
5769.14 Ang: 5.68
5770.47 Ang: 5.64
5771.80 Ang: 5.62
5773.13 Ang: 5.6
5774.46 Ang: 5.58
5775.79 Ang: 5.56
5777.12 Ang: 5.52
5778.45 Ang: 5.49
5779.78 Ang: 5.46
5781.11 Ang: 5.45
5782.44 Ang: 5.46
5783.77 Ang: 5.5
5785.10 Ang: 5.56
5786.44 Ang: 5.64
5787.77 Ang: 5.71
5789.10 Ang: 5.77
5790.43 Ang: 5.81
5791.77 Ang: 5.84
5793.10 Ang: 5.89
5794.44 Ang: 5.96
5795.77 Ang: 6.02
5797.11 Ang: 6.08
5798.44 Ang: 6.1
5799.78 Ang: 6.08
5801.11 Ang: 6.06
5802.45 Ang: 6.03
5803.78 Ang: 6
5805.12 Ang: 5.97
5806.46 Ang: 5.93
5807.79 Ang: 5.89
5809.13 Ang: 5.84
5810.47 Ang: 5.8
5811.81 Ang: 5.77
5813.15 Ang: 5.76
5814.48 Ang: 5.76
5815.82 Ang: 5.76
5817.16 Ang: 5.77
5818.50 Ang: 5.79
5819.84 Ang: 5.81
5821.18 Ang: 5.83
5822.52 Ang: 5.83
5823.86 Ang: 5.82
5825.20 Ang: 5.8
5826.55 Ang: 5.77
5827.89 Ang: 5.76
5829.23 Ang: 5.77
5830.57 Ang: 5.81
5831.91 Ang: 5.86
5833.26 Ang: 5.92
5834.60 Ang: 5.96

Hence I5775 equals 1.0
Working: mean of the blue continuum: 5.8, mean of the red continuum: 6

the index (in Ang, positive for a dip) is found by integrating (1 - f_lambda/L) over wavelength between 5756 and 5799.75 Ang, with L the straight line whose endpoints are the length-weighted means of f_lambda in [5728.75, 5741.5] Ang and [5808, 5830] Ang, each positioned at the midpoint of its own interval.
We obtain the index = 0.5 Ang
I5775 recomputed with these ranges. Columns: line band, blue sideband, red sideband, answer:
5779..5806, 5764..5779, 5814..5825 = -0.5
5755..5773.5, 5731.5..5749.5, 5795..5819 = 0.2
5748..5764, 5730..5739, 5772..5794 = -0.4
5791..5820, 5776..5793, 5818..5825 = -0.9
